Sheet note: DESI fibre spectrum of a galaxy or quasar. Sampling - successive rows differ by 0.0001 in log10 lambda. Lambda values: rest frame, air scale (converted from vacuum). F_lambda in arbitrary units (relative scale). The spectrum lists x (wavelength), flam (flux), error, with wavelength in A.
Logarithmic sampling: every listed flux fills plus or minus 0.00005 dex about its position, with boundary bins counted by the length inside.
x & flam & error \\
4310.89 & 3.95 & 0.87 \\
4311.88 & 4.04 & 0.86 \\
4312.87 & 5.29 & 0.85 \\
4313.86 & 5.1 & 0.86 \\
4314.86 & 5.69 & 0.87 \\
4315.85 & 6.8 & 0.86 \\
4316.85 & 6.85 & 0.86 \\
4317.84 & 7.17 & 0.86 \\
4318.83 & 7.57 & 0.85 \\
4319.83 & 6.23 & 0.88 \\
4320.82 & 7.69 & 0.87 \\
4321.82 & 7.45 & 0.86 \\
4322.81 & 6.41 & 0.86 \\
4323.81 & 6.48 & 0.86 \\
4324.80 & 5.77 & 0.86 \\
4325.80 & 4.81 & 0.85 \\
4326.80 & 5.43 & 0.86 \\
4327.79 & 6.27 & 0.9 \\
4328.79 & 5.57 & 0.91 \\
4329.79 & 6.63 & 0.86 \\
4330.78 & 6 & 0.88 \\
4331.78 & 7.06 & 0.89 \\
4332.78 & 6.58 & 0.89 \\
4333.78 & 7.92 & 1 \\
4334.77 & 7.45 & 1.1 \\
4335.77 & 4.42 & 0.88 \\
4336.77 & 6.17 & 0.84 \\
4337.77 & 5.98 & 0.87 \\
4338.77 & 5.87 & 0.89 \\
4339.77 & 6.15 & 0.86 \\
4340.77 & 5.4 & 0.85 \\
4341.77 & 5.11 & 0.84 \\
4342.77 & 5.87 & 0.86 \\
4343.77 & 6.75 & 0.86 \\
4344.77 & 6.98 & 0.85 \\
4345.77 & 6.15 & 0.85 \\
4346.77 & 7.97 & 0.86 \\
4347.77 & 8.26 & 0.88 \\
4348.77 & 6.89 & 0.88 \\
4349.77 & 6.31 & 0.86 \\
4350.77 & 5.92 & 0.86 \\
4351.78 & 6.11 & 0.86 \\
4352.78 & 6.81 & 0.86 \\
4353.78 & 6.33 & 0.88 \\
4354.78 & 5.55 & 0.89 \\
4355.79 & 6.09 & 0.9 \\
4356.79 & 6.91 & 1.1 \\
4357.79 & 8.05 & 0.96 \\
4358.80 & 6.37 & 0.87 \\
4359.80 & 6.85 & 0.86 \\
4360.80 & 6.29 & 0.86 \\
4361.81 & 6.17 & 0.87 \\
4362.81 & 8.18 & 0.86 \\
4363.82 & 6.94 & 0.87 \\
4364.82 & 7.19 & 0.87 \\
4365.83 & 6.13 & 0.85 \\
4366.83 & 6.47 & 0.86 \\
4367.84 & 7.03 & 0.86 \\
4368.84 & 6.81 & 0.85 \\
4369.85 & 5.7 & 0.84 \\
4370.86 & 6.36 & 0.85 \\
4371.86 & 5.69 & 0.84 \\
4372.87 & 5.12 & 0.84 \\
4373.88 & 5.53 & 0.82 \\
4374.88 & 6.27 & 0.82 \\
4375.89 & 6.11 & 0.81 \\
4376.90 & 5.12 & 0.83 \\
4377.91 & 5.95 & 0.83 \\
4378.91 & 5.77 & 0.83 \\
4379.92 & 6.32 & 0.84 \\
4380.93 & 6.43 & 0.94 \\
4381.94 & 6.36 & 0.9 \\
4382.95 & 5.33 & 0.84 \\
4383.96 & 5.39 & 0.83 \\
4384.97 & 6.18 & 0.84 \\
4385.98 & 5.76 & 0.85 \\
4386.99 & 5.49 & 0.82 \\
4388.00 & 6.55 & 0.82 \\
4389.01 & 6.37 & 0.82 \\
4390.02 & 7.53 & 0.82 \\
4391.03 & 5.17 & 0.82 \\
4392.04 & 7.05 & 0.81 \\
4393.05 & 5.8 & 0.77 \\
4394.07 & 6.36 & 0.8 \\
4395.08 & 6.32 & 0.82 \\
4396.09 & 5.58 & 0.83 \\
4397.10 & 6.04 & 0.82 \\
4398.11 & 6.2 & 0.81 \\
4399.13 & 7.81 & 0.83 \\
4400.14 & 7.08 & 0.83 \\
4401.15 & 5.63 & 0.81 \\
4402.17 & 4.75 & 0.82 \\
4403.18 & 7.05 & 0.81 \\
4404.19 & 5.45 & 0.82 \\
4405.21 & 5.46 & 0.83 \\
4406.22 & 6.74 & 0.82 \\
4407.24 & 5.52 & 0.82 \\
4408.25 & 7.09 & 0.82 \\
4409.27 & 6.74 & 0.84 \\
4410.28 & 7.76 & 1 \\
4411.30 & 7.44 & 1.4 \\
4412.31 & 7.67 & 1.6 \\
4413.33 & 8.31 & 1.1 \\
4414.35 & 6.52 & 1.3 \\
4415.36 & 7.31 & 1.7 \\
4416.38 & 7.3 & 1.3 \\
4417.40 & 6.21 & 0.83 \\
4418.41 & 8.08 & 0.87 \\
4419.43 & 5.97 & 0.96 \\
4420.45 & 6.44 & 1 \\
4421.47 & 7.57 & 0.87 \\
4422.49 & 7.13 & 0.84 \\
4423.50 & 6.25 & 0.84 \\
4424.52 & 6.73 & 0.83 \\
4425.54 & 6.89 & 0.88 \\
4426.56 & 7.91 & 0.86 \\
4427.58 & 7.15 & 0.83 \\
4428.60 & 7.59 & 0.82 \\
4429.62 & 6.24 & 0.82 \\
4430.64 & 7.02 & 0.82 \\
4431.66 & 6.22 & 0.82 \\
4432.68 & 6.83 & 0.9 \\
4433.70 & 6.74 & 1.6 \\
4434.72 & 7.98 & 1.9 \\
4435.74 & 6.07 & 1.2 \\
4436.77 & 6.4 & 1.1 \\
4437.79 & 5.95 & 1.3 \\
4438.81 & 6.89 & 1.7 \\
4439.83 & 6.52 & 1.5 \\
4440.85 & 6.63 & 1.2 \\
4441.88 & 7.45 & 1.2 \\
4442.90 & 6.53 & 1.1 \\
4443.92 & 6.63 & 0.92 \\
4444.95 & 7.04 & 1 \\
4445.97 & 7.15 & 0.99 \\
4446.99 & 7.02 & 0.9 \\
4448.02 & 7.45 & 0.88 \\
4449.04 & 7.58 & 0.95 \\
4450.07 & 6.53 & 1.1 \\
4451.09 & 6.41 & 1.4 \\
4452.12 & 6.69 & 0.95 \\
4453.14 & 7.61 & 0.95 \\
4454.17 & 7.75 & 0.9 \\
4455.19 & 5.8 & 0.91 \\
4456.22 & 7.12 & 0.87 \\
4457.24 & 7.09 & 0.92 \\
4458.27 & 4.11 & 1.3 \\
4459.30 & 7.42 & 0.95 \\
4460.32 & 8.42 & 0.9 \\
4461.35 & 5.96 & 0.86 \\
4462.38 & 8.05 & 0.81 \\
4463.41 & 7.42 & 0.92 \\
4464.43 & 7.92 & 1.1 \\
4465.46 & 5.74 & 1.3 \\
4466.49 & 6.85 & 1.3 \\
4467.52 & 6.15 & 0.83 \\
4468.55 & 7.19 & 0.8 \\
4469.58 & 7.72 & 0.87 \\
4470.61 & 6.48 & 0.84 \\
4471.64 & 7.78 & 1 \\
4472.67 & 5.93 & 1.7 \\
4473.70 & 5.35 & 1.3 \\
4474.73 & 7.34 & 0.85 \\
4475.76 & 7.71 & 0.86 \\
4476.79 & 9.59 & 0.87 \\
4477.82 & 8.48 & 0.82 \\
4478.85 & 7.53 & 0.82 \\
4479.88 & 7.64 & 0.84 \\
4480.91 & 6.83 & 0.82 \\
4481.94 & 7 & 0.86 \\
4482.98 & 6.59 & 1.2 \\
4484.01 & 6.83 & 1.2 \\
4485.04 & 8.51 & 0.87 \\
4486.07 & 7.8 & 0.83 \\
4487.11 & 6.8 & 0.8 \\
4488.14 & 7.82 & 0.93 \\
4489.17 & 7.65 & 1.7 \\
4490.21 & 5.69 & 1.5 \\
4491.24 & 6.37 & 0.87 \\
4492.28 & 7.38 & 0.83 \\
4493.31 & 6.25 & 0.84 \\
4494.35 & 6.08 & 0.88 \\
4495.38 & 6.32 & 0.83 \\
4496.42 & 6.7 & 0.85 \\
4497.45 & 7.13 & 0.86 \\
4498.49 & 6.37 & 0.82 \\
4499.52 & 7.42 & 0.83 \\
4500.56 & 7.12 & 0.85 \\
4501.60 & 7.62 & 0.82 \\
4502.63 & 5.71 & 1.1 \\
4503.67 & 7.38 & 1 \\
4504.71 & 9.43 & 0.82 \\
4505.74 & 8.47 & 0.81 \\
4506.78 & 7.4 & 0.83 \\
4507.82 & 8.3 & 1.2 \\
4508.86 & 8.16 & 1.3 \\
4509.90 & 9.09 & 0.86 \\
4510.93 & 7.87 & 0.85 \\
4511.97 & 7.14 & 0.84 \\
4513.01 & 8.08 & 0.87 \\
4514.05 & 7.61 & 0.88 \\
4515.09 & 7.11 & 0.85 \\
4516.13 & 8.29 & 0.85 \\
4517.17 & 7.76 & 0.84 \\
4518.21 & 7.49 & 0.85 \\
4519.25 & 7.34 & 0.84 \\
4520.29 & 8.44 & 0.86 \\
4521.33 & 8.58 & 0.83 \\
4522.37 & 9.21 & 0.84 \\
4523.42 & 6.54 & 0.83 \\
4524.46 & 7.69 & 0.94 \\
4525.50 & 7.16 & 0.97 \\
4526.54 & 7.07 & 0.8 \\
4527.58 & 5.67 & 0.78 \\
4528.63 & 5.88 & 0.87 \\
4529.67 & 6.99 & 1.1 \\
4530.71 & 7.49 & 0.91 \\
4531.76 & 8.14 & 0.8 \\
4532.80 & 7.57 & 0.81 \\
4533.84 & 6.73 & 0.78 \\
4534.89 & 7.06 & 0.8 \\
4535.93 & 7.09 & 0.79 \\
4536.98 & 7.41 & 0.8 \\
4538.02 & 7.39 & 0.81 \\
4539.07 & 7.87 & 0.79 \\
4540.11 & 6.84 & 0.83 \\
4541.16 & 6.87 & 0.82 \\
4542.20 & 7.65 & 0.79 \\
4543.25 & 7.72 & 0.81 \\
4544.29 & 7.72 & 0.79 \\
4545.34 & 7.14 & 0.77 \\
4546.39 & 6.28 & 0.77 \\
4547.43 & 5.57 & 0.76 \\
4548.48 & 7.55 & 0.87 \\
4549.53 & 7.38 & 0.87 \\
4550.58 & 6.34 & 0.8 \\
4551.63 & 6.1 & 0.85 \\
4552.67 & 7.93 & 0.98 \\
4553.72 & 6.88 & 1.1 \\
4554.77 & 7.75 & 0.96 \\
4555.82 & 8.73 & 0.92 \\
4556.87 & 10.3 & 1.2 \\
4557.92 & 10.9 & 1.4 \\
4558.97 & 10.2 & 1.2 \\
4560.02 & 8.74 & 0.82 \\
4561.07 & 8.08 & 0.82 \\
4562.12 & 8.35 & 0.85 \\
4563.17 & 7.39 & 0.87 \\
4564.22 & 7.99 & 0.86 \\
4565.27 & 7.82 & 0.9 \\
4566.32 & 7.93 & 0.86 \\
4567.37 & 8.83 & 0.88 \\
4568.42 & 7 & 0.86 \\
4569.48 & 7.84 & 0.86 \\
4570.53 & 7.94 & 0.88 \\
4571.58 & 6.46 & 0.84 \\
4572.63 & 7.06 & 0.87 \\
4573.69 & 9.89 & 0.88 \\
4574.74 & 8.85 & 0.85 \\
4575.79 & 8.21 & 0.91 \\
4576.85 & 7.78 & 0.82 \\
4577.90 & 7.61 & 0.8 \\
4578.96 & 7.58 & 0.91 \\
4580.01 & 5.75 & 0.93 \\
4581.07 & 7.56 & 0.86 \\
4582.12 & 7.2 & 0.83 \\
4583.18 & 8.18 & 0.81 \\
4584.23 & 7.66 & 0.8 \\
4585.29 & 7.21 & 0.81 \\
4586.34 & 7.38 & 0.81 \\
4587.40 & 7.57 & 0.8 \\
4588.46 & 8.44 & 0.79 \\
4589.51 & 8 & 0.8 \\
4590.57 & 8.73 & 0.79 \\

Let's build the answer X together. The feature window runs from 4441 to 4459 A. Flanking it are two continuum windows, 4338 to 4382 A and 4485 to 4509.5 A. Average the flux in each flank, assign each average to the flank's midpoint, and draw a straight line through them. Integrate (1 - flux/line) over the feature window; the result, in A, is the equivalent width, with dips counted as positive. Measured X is 0.3 A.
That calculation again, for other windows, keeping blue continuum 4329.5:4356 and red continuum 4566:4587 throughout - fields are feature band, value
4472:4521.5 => -1.0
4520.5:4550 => 0.9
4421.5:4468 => 0.6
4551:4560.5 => -1.3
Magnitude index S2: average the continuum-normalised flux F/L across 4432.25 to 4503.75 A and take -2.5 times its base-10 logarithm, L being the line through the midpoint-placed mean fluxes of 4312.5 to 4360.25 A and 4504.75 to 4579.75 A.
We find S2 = 0.04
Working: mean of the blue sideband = 6.41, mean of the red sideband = 7.71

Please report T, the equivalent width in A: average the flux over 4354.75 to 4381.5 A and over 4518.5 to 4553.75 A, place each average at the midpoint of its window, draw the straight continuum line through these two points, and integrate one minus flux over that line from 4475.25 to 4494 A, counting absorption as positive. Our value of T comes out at -1.1 A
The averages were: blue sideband 6.36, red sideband 7.22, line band 7.35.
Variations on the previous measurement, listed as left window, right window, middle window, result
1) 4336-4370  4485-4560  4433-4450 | 0.4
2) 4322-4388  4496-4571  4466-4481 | -0.2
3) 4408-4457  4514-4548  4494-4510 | -0.4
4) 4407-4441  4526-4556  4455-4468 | 0.4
